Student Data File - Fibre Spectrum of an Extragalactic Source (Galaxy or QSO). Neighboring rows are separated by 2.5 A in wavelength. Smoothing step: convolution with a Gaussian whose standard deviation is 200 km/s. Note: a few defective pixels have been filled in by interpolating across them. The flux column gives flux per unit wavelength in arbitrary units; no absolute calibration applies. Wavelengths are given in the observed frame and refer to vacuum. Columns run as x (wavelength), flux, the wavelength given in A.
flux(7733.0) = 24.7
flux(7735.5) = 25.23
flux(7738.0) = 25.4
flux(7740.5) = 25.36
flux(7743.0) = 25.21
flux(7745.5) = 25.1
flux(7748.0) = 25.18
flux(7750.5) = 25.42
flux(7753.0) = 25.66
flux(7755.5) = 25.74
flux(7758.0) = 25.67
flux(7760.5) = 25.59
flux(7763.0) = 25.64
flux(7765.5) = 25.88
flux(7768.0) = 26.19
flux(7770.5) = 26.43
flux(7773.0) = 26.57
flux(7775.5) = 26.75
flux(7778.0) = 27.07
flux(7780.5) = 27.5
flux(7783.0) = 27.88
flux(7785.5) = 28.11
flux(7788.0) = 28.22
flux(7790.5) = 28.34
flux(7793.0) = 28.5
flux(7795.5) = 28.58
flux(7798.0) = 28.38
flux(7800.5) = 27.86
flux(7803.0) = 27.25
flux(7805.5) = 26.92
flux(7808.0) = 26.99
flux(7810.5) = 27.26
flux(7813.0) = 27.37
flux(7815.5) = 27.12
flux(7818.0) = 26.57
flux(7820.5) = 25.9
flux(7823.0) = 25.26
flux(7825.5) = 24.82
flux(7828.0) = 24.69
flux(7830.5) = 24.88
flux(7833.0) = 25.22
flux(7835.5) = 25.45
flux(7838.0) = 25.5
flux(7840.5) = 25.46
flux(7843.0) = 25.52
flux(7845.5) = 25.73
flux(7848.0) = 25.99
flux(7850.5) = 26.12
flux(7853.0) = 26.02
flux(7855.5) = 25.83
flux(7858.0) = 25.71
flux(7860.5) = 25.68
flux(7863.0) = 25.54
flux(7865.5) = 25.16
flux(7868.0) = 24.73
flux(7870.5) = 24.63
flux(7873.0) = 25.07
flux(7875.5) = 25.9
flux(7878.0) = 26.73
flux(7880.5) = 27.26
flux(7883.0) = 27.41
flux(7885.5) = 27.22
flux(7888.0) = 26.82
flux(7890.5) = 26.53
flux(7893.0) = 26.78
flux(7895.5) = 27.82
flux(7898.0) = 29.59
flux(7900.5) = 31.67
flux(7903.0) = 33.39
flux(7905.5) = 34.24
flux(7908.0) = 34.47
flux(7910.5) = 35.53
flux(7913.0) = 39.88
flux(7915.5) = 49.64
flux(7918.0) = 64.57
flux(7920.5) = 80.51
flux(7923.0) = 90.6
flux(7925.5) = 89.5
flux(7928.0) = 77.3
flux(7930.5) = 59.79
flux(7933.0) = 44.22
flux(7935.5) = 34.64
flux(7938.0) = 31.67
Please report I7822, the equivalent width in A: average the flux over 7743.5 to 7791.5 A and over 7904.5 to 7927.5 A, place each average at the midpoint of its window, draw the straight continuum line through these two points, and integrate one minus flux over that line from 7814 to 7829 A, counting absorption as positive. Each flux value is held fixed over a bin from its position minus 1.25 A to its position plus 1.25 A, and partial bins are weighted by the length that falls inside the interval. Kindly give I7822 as 4.8 A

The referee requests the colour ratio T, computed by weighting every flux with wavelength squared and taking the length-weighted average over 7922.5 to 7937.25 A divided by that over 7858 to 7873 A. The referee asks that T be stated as 2.57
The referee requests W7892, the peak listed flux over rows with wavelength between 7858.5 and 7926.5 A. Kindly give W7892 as 90.6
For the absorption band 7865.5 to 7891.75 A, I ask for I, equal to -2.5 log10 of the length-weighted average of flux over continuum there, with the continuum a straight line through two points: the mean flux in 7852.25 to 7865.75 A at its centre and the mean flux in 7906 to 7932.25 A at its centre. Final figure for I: 0.37 mag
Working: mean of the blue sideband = 25.7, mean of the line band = 26.2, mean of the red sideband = 61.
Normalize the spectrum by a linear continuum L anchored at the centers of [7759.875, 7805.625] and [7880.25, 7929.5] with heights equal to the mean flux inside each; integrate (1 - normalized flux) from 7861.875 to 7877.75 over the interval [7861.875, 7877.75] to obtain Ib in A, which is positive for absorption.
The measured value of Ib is 5.73 A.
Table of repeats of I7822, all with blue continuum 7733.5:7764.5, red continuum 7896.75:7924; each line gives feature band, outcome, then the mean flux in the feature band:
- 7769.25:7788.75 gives 1.4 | 27.3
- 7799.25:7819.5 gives 3.9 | 27.2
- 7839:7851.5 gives 4.1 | 25.8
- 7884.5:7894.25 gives 3.9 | 26.8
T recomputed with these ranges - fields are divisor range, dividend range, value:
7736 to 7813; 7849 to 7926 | 1.36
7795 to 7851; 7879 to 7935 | 1.74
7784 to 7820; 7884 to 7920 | 1.33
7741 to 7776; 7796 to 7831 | 1.05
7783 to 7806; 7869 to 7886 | 0.96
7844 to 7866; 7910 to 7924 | 2.40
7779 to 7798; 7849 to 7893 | 0.94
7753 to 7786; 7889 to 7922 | 1.56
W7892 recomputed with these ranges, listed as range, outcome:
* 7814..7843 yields 27.12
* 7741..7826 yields 28.58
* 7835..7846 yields 25.73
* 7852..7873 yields 26.02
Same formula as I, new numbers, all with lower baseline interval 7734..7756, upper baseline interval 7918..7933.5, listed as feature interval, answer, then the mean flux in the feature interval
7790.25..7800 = 0.34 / 28.4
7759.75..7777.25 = 0.21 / 26.2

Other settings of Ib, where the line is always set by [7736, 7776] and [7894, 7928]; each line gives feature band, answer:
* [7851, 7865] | 5.38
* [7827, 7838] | 3.69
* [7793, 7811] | 2.87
